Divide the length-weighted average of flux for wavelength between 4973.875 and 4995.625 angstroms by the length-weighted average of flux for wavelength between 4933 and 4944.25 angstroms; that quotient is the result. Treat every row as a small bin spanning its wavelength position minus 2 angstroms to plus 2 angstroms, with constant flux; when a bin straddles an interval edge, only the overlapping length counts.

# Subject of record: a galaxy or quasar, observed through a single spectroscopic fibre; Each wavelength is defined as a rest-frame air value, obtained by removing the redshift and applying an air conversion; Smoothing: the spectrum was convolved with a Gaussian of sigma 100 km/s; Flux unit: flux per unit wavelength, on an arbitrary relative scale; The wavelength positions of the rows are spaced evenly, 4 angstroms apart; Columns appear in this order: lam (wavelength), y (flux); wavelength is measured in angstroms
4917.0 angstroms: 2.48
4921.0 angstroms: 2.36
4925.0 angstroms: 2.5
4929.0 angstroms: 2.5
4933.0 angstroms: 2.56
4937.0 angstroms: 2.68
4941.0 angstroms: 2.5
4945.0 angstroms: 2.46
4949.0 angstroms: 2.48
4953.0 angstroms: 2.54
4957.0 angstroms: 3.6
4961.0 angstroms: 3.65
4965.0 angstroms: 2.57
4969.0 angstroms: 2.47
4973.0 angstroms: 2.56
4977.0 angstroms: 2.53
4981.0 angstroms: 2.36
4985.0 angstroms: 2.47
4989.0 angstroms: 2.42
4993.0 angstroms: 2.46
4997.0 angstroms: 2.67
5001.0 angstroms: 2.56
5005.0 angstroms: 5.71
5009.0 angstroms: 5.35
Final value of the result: 0.96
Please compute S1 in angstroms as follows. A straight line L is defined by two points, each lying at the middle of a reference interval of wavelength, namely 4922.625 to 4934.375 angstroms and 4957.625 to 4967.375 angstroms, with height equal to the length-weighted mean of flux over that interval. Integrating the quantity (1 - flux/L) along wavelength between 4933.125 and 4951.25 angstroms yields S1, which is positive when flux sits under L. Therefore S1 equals 1.5 angstroms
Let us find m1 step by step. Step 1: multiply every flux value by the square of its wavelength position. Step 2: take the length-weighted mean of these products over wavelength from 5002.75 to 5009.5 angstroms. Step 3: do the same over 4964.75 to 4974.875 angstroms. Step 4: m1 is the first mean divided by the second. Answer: 2.2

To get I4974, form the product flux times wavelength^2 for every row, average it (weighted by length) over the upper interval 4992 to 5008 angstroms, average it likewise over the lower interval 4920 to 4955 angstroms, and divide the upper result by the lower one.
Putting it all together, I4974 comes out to 1.4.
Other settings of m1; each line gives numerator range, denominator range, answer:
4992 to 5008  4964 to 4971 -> 1.42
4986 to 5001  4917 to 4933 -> 1.05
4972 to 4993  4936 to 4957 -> 0.95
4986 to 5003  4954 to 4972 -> 0.85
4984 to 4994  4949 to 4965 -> 0.80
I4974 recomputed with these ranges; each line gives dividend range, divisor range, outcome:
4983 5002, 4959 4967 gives 0.82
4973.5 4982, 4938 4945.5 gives 1.00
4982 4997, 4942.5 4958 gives 0.93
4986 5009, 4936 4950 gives 1.35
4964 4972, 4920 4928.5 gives 1.05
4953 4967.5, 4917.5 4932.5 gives 1.29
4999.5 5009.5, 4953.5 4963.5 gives 1.35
